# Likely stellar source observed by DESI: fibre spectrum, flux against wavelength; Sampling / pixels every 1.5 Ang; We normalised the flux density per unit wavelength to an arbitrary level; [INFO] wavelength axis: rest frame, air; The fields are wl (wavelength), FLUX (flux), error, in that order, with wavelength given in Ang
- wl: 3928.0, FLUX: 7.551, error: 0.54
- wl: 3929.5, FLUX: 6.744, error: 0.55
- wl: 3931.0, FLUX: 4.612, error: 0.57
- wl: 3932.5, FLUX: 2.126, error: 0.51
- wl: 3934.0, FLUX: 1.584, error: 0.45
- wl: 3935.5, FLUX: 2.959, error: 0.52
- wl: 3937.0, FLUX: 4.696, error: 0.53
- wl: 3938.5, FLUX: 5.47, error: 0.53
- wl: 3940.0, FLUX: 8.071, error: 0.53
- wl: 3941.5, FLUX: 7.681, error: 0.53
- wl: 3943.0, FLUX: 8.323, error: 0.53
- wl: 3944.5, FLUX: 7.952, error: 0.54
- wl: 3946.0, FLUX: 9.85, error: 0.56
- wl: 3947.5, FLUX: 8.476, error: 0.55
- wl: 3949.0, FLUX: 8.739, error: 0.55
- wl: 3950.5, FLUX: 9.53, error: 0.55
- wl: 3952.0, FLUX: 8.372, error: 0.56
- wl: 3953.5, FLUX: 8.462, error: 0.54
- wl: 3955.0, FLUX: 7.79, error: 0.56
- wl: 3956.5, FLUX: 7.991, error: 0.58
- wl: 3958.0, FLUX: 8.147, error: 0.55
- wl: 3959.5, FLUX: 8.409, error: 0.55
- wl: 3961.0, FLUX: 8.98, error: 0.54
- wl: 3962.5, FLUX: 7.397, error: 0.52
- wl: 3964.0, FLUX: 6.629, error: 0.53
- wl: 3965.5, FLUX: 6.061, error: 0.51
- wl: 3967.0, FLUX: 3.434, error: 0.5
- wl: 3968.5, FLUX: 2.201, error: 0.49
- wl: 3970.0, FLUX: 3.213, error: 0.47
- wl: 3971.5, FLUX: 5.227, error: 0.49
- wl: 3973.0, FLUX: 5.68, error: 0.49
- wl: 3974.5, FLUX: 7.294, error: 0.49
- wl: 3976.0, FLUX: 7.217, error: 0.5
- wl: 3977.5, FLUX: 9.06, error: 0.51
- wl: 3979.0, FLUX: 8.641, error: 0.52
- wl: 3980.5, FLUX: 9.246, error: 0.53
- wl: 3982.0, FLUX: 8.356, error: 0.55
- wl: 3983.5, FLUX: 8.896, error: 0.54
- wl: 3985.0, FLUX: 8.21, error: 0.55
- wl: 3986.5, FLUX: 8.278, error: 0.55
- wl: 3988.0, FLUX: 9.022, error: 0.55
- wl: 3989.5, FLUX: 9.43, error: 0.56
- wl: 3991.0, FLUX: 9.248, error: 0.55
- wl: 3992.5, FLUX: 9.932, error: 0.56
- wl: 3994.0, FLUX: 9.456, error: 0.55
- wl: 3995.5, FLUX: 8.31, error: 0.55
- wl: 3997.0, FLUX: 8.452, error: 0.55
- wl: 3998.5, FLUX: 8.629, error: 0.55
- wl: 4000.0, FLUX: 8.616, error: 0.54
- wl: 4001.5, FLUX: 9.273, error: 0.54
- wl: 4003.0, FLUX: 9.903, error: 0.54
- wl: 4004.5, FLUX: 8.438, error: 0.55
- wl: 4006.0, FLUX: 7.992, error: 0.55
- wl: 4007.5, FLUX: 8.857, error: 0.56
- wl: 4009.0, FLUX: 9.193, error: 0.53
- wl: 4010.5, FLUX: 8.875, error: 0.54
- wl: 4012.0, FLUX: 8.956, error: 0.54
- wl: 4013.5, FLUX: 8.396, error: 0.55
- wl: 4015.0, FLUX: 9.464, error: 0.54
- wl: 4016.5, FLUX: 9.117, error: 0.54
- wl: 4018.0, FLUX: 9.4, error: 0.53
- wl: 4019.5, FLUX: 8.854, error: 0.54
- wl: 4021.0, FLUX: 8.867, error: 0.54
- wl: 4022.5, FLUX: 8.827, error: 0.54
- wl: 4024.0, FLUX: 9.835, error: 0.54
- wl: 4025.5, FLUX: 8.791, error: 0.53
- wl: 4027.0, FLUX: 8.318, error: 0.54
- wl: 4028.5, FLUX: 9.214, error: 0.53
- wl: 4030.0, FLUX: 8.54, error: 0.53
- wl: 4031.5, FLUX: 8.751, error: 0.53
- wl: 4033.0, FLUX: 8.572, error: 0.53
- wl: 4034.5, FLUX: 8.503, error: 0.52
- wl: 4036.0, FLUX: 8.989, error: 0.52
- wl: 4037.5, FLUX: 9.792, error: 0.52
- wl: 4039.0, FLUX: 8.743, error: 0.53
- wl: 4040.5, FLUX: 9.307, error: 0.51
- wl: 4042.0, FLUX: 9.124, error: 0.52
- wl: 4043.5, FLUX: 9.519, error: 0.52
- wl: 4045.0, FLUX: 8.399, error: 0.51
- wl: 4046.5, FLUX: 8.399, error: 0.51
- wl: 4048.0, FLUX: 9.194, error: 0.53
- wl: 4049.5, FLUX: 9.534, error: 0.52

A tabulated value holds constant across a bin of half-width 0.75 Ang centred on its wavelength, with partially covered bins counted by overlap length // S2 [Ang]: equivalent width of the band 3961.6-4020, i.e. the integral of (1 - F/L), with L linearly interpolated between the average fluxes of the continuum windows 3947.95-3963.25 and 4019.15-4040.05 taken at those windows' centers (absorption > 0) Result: 4.2 Ang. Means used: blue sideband 8.38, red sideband 8.91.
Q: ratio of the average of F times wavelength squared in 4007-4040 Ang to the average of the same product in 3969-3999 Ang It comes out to 1.14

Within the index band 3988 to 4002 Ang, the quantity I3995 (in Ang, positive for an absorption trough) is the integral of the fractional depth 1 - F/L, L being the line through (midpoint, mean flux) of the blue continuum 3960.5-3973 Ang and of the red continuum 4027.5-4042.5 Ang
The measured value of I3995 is -4.6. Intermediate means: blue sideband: 5.34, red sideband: 8.94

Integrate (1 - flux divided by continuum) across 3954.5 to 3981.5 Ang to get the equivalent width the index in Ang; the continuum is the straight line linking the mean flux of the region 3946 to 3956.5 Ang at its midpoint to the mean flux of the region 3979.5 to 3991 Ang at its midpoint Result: 5.9 Ang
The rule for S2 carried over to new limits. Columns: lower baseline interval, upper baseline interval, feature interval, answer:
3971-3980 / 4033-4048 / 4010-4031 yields -1.3 Ang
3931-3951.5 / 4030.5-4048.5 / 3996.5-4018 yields -2.0 Ang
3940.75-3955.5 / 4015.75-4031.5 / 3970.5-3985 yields 1.7 Ang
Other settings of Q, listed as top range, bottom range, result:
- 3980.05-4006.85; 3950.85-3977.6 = 1.34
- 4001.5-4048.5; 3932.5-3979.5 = 1.36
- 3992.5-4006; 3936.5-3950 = 1.17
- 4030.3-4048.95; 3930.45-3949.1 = 1.53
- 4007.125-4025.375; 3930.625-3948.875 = 1.54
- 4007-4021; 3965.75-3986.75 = 1.36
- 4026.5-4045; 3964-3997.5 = 1.23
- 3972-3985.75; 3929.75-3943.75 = 1.60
